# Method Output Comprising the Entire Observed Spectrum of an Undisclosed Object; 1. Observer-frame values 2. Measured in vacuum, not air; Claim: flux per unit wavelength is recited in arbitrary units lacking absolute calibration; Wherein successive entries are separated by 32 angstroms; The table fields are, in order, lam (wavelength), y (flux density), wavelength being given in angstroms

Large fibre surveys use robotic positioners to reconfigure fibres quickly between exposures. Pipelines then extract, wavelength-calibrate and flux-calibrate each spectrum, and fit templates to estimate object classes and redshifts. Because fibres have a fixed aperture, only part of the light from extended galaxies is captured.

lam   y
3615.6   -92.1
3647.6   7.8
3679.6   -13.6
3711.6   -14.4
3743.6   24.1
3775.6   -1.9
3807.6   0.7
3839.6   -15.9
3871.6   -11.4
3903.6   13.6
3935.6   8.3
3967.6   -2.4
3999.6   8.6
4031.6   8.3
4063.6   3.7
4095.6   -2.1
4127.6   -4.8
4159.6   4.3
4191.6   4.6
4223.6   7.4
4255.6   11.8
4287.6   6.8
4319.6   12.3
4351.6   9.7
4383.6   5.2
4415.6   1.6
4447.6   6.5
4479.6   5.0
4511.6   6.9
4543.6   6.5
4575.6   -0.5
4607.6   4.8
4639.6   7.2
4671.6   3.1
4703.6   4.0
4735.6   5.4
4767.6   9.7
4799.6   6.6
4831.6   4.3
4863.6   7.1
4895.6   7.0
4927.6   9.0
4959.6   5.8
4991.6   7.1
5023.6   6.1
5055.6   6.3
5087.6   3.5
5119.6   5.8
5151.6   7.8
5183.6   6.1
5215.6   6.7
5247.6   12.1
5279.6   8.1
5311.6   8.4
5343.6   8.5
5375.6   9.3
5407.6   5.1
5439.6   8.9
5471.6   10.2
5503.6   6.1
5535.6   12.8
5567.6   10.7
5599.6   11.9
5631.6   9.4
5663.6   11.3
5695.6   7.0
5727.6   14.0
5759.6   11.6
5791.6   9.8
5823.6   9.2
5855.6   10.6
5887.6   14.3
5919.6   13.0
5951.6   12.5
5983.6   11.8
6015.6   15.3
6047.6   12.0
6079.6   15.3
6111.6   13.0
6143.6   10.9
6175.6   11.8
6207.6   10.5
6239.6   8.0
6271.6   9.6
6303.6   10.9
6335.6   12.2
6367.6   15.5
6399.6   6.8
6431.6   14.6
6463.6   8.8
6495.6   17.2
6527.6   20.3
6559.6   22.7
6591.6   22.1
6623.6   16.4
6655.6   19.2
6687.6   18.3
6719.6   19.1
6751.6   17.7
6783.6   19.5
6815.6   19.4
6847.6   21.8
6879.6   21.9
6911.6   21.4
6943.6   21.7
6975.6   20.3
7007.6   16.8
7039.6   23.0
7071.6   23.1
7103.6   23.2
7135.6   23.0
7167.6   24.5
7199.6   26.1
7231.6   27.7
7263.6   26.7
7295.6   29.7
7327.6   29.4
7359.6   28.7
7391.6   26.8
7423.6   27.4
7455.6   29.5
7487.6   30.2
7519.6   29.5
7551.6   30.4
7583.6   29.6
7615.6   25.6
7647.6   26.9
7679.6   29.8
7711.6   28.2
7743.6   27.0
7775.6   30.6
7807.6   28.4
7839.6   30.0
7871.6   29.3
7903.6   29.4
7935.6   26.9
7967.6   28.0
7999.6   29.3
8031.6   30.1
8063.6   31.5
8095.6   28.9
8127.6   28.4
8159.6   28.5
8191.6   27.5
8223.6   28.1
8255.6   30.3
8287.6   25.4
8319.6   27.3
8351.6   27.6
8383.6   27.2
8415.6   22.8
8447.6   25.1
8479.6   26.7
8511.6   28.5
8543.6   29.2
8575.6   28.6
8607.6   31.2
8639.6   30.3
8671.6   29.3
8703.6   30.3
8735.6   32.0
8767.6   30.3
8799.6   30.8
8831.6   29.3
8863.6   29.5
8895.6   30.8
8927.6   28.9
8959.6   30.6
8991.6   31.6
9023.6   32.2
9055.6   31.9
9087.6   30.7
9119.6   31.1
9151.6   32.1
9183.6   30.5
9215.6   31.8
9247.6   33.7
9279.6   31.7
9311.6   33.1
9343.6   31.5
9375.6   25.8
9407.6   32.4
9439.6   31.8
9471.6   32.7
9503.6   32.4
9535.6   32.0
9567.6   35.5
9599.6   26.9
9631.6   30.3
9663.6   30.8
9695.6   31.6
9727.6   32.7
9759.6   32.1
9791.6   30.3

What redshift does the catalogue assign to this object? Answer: 0.628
